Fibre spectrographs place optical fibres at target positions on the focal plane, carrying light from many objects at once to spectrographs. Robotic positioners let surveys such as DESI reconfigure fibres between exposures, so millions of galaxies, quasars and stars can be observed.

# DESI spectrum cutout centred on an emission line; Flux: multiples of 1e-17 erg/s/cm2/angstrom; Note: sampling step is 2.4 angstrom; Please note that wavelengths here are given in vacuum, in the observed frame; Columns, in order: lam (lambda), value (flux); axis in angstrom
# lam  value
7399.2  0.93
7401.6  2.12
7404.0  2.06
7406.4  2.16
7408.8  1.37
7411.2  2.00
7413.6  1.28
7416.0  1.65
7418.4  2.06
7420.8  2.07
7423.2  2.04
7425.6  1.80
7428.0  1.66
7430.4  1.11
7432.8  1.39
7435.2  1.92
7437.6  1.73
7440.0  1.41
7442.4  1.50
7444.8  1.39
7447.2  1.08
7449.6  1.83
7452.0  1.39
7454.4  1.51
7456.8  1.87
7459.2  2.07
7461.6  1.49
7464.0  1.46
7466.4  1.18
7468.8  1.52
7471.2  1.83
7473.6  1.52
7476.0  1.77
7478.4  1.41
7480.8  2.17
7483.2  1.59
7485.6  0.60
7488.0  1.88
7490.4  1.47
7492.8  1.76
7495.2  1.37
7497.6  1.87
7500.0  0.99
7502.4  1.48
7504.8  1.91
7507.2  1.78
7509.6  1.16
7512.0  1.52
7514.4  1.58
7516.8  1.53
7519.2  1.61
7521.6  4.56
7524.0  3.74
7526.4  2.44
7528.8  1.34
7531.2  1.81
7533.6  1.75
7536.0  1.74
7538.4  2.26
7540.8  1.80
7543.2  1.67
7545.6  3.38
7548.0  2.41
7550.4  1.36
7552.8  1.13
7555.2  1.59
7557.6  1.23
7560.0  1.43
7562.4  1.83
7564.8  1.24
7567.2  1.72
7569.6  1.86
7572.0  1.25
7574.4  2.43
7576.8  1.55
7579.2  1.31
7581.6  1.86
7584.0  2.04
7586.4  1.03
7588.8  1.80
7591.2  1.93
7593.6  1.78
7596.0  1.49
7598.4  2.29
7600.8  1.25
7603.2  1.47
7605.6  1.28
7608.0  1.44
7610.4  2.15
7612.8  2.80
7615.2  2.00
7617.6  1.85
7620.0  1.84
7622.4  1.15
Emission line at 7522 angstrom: Halpha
